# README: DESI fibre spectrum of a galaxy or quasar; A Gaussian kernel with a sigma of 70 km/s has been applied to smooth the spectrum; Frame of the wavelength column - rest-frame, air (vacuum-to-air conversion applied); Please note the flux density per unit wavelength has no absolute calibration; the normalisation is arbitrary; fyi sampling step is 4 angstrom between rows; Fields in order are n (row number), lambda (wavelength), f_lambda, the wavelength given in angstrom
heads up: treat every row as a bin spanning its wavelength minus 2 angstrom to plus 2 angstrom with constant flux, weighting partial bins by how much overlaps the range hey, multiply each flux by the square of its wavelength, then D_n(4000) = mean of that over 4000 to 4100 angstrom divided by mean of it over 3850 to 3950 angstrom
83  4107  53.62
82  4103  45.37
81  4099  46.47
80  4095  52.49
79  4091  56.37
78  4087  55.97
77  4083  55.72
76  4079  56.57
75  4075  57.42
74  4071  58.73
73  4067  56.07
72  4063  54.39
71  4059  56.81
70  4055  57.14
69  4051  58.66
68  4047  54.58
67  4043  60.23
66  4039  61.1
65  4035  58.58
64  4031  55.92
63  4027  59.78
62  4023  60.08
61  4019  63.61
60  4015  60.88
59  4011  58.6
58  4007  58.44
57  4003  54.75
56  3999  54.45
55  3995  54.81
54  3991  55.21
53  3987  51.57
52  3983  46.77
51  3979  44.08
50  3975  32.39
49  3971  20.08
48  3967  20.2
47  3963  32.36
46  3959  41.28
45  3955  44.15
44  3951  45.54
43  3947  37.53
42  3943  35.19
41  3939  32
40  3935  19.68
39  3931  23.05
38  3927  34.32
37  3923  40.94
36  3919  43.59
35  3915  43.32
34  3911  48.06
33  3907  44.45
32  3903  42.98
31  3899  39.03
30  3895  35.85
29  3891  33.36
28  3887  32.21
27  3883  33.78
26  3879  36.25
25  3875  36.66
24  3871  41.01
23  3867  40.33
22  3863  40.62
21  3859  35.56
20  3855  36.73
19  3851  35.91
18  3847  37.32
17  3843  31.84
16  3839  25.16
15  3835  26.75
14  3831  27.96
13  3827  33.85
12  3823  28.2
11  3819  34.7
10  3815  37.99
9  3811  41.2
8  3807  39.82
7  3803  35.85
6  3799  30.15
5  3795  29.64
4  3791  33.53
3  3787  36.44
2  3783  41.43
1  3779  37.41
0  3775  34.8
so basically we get 1.67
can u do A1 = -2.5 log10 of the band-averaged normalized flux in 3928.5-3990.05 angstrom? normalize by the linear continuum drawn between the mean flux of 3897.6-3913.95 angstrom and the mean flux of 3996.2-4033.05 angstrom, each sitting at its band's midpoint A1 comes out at 0.40 mag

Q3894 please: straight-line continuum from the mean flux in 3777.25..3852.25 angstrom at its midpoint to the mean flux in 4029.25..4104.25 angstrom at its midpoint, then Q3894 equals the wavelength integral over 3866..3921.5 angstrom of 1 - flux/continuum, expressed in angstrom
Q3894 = 2.0 angstrom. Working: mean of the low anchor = 33.9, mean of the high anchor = 55.8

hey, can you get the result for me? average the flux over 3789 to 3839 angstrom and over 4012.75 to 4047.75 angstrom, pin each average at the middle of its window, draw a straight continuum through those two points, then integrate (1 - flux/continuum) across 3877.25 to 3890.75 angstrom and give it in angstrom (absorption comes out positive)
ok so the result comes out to 2.5 angstrom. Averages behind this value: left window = 33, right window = 59.6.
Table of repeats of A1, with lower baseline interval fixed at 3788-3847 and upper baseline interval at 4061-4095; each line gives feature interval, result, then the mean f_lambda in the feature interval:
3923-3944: 0.407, 29.7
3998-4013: -0.143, 56.7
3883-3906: 0.086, 36.8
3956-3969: 0.378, 32.3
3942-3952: 0.136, 39.2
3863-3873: -0.092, 40.7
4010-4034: -0.170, 59.8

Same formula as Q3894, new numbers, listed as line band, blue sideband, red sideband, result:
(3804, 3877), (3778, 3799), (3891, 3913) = 5.4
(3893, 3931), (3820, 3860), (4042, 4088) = -0.6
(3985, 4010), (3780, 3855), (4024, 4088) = -1.6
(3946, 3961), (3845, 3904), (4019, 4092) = 1.2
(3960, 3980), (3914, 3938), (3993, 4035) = 7.1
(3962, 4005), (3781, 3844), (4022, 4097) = 6.4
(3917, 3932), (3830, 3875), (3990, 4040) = 2.9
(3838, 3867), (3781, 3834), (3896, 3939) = 0.3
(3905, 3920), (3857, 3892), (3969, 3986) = -3.3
